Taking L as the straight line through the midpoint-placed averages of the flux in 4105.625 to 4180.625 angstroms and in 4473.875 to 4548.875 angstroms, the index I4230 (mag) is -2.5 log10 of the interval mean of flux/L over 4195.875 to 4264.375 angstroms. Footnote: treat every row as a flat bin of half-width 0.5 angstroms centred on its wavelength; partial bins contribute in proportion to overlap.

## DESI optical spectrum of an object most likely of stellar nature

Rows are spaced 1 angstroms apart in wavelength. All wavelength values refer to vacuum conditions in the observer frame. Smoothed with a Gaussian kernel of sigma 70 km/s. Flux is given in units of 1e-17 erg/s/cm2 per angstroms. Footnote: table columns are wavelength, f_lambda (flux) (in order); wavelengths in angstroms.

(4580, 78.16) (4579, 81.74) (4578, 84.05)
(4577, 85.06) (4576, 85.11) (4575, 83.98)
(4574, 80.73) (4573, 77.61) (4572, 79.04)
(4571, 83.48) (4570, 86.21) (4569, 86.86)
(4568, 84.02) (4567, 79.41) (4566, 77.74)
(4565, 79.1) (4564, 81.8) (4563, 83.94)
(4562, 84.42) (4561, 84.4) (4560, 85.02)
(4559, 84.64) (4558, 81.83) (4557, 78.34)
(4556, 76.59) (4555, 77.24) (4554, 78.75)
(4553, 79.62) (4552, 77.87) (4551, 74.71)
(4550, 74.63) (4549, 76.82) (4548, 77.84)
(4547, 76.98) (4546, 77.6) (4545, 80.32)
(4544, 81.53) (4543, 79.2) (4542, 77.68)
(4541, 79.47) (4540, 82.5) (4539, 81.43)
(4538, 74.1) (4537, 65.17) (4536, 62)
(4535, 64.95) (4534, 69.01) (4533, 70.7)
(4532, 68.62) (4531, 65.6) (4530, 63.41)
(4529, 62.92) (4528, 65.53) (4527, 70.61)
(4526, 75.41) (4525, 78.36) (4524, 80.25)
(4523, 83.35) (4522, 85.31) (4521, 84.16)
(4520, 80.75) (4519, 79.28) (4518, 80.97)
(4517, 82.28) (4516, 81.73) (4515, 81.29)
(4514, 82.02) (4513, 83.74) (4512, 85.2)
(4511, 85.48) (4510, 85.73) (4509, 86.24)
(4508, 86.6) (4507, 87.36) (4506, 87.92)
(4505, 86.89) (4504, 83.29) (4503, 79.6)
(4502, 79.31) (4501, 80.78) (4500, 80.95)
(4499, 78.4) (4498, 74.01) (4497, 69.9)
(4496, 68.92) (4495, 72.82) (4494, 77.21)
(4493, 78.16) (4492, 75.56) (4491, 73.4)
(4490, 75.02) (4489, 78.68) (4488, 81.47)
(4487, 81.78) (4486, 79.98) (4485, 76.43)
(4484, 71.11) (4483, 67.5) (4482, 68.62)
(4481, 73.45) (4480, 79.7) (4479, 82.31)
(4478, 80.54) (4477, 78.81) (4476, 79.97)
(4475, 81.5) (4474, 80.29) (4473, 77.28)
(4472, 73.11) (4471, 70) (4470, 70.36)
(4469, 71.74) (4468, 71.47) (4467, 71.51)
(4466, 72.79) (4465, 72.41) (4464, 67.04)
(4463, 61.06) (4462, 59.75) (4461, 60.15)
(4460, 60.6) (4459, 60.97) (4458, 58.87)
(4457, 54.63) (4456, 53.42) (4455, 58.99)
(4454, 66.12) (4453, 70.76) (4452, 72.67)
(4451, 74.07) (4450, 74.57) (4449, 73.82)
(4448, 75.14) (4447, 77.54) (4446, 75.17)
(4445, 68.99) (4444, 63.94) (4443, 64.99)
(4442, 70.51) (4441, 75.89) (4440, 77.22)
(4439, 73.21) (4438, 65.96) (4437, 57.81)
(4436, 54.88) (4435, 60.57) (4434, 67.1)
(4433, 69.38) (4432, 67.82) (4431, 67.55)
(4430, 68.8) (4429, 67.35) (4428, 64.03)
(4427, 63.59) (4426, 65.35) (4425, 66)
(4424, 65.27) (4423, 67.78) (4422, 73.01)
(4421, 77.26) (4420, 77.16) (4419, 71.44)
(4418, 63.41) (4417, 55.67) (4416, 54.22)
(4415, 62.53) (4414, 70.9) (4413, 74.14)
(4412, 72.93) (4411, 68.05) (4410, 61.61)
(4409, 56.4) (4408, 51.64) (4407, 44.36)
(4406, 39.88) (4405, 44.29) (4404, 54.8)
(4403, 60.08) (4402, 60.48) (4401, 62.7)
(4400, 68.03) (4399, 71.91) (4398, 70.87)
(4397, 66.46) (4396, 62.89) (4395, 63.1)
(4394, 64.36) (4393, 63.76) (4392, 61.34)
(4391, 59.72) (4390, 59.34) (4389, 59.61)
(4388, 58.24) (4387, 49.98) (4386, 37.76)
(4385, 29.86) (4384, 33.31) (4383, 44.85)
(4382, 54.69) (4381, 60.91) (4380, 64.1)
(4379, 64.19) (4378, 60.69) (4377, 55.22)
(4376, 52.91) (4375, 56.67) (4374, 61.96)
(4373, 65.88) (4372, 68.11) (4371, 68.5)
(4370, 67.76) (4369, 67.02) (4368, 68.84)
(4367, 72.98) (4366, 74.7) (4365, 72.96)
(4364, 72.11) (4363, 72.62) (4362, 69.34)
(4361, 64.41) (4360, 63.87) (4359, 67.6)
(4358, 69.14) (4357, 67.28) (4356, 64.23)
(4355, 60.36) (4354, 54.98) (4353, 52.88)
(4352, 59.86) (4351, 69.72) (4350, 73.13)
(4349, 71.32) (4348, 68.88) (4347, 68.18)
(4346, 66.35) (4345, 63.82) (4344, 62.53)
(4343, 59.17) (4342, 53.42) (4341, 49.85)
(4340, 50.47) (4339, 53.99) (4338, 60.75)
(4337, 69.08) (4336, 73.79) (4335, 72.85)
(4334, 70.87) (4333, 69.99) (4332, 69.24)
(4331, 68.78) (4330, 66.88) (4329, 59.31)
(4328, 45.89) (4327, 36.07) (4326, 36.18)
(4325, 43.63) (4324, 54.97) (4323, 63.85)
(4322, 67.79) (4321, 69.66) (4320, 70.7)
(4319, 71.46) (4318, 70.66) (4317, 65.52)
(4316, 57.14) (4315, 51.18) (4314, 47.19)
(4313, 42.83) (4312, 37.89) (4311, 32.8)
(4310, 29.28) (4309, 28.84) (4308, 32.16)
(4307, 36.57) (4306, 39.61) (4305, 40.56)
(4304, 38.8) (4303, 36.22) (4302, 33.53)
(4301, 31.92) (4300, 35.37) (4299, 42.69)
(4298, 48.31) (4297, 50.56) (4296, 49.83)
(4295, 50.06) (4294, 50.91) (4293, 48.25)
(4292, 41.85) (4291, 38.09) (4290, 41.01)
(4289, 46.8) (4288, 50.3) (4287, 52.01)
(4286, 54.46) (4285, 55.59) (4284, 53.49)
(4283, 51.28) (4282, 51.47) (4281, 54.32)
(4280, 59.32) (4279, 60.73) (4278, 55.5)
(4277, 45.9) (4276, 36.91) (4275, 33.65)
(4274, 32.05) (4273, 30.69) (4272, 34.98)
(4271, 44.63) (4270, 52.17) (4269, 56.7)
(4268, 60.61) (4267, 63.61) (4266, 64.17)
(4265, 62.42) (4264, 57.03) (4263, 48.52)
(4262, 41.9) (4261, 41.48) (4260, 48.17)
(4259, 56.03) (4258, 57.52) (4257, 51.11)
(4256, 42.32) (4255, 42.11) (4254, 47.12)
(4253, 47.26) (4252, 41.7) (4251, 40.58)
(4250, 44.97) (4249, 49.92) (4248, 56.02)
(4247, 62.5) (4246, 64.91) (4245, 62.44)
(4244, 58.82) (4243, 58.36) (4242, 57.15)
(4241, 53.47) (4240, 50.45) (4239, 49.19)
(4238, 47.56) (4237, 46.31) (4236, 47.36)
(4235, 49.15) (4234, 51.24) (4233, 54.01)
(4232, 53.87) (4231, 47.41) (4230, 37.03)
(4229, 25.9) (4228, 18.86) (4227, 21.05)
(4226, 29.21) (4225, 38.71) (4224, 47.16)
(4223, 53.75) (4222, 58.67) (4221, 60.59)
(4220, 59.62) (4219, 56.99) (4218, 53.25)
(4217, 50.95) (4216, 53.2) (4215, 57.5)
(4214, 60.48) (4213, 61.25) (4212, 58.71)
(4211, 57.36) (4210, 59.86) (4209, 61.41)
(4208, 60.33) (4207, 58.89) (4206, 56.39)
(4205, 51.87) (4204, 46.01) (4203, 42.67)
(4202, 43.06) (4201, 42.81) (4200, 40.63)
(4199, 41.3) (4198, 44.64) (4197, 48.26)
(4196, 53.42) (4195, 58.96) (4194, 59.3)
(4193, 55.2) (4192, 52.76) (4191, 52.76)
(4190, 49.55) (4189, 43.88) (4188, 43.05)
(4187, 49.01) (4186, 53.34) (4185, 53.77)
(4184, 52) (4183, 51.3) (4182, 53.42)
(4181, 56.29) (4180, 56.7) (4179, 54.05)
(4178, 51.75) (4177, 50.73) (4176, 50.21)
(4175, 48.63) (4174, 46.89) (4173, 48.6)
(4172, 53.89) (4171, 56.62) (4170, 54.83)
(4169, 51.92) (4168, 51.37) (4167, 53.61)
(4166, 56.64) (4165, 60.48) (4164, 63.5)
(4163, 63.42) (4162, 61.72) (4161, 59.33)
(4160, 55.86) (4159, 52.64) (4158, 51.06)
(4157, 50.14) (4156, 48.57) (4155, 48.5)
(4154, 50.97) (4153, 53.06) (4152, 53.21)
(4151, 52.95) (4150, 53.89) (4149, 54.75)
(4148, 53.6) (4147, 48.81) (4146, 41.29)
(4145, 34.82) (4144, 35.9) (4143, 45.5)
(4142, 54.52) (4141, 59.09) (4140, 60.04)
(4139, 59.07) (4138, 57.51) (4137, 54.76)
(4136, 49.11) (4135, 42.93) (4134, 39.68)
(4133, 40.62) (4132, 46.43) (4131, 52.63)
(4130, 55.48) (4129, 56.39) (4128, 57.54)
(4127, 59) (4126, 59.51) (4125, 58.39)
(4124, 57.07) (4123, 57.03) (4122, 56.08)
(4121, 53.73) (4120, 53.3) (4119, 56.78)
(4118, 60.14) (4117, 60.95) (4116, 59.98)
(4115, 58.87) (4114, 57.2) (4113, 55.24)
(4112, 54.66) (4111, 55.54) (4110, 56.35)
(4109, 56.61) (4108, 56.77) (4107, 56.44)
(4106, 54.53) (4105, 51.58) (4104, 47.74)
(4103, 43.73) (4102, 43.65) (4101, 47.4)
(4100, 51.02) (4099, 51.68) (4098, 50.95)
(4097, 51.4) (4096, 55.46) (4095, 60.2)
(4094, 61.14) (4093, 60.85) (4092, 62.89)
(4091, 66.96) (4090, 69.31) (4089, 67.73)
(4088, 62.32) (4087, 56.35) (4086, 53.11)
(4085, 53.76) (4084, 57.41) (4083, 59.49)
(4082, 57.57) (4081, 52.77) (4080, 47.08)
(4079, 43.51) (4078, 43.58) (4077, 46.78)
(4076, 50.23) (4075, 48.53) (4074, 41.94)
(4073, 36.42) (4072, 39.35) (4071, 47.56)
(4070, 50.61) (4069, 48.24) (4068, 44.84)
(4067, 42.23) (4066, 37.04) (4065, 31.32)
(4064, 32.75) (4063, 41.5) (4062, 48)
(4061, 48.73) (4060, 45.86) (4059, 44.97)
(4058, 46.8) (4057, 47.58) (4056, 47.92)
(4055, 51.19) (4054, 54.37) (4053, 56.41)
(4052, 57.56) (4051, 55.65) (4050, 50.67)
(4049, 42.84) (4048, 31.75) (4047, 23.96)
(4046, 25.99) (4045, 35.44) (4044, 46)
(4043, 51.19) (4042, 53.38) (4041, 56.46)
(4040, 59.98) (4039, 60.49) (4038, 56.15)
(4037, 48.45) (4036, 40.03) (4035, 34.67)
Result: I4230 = 0.19 mag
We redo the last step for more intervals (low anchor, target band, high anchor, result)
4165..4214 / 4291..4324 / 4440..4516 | 0.28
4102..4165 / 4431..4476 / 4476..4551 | 0.08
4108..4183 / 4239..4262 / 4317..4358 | 0.14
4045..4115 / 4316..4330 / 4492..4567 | 0.12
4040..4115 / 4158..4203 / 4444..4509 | 0.08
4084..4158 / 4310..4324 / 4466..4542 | 0.16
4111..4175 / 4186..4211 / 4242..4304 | 0.01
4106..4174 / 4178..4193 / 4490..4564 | 0.10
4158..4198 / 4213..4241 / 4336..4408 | 0.16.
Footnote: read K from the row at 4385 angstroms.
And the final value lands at 29.86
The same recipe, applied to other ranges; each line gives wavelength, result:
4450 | 74.57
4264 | 57.03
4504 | 83.29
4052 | 57.56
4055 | 51.19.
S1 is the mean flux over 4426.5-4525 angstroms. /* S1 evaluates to 73.9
